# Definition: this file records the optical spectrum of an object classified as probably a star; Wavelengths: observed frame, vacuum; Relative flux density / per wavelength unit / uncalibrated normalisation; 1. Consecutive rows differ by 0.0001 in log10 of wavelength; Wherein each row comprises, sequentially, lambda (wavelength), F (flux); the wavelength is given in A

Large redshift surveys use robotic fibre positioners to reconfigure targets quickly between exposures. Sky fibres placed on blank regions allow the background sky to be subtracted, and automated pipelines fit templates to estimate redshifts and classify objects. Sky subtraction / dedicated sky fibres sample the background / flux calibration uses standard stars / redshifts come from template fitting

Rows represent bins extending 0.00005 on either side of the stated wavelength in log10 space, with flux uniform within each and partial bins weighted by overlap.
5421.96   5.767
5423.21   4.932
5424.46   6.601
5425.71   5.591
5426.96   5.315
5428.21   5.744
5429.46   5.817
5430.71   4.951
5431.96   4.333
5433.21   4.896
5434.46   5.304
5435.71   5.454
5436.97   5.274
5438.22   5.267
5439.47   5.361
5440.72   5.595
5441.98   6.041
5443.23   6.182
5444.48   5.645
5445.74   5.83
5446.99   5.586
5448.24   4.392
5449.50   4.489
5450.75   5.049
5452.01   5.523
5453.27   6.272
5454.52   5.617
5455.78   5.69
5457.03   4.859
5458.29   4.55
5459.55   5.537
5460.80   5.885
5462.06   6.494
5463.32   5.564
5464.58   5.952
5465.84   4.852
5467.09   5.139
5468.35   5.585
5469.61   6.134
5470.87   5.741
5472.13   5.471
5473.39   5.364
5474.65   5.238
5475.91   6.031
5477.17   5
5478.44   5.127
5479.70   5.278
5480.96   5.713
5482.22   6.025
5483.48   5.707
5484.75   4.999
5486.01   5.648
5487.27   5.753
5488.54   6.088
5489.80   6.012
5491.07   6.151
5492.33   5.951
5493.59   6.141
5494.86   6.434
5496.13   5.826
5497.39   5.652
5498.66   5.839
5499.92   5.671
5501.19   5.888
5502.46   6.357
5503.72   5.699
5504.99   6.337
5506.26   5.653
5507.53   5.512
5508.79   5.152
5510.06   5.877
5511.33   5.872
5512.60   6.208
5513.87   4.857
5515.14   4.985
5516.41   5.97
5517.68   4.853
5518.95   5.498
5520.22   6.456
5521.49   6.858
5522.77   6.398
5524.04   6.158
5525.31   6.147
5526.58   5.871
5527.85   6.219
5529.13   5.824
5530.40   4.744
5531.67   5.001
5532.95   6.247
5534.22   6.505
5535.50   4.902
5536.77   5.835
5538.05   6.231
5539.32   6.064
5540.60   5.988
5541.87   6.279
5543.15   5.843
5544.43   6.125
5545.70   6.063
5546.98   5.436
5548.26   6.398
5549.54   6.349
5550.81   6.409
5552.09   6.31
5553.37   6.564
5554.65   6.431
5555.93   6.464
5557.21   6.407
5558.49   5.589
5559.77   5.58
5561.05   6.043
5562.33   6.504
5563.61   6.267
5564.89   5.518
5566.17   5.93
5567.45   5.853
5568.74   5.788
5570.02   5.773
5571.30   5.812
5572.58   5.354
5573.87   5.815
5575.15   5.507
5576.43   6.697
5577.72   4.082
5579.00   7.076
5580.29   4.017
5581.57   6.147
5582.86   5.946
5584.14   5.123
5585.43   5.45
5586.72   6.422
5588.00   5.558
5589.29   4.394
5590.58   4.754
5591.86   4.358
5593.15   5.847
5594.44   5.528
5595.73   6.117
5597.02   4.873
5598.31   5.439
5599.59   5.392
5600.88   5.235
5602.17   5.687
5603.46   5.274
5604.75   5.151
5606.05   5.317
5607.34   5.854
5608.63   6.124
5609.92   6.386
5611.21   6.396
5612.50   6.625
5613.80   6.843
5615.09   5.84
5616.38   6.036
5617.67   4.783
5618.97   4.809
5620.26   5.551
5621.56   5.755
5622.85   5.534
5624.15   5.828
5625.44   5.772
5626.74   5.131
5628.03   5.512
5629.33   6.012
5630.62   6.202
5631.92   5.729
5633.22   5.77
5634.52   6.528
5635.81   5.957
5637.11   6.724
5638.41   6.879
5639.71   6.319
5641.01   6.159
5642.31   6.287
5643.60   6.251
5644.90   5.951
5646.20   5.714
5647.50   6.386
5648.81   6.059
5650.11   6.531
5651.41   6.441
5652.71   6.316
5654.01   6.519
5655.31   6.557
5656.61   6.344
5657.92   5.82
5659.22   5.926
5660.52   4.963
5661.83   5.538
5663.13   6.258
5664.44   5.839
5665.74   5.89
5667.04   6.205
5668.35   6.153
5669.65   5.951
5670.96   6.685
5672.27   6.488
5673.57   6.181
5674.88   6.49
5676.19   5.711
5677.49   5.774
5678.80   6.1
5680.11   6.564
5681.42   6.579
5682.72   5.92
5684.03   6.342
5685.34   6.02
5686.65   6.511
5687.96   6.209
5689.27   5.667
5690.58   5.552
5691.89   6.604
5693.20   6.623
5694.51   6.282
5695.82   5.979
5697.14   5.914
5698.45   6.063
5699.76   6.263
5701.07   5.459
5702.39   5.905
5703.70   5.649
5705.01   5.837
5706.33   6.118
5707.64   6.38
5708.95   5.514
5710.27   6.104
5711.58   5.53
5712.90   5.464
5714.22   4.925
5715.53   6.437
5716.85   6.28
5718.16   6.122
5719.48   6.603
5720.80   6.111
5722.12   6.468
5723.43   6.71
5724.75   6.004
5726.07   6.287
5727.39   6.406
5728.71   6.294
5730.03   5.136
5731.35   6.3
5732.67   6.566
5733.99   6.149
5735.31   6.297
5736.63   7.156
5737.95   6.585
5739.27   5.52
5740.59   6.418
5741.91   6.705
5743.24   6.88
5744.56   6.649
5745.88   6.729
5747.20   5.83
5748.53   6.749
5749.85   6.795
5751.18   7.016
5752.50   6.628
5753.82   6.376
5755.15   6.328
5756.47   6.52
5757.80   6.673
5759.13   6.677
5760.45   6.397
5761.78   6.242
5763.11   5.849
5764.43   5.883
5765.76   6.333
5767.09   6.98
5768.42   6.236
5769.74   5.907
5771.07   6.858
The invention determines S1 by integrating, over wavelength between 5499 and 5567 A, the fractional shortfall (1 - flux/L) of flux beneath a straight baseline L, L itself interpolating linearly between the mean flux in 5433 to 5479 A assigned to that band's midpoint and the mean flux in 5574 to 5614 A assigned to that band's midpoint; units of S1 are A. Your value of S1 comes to -4.9 A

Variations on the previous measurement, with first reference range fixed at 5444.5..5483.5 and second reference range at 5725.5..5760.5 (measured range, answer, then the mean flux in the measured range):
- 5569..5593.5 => 1.7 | 5.48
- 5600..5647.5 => 1.1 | 5.89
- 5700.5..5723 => 1.4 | 5.95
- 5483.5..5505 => -1.2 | 5.89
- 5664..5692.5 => 0.3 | 6.16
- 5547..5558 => -1.1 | 6.35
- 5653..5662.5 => 0.3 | 5.97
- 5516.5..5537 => -0.6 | 5.85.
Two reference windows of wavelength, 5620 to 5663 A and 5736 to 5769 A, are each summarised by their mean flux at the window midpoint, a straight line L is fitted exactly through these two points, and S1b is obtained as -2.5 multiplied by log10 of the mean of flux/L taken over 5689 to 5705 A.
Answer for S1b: 0.05 mag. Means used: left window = 6.04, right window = 6.49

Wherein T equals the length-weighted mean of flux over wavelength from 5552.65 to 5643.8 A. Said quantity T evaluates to 5.78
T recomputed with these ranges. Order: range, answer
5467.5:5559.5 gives 5.85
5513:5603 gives 5.77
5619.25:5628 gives 5.56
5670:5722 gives 6.08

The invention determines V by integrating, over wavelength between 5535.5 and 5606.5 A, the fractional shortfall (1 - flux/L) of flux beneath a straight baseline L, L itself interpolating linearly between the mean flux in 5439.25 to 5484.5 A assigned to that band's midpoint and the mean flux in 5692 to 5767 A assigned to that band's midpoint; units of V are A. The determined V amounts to 0.7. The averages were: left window 5.51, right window 6.24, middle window 5.75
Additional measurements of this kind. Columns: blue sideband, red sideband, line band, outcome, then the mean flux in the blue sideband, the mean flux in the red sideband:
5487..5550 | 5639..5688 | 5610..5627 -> 0.77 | 5.88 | 6.16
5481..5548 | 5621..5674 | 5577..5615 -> 2.63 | 5.84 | 6.08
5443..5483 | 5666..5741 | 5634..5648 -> -0.75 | 5.49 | 6.13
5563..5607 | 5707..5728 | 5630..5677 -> -2.83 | 5.52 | 6.08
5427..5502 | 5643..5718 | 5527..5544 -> -0.31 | 5.55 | 6.07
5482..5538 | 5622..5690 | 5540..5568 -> -0.98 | 5.82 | 6.1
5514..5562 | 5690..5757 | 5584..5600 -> 1.87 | 5.97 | 6.22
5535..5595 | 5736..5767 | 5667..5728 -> 1.74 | 5.81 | 6.48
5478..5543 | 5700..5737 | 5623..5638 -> 0.09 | 5.82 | 6.07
